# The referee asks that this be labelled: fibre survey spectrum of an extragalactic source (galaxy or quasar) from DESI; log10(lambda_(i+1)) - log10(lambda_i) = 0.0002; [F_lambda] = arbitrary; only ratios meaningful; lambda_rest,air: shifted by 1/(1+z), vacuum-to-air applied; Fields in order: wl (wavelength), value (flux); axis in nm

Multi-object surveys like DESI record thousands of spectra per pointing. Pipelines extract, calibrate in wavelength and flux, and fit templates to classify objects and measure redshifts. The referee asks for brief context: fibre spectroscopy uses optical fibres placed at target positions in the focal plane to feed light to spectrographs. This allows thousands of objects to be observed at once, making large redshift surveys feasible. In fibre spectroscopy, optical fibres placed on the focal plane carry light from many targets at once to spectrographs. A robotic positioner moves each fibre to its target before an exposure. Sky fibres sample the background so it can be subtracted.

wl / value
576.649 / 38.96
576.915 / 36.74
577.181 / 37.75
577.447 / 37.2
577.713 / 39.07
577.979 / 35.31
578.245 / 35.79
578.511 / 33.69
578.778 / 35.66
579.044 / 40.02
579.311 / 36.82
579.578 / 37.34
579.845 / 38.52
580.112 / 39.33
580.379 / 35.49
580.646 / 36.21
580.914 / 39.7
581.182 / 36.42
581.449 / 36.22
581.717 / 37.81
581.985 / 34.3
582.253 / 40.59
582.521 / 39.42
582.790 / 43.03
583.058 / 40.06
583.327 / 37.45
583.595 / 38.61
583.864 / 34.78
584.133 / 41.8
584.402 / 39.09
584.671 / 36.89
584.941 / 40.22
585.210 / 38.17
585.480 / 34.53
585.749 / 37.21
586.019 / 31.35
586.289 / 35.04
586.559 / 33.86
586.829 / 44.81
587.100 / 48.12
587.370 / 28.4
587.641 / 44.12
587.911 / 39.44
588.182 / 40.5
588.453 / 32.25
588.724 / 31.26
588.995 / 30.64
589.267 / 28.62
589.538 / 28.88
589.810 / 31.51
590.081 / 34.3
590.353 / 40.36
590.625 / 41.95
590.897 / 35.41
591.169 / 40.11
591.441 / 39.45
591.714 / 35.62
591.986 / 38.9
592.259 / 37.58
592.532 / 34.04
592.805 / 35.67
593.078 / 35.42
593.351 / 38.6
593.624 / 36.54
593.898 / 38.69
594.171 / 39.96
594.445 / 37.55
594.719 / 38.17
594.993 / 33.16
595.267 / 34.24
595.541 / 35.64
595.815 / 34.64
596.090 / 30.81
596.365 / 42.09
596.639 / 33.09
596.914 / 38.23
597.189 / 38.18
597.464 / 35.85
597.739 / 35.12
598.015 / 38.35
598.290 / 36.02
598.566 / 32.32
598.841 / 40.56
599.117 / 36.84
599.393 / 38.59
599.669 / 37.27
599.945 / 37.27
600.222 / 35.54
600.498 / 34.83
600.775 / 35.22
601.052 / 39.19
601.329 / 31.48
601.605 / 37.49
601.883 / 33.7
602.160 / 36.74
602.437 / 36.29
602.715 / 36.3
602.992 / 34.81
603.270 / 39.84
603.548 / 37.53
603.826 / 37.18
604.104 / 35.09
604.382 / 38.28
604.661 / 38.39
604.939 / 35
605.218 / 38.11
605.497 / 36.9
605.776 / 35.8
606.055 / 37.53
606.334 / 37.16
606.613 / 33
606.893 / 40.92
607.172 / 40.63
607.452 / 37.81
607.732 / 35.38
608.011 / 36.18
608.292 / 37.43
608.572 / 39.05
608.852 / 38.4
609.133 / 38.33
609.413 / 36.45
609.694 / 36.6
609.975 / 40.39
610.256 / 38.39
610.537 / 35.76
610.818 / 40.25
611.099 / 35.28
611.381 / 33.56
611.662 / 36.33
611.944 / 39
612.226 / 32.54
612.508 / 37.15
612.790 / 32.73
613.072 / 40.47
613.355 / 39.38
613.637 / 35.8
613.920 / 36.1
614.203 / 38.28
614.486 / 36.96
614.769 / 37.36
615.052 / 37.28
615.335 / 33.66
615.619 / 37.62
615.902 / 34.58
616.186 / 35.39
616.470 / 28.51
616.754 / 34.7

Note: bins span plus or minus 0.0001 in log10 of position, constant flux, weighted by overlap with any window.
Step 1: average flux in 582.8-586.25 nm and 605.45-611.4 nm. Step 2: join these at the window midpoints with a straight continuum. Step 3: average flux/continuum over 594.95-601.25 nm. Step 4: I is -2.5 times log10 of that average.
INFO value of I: 0.04 mag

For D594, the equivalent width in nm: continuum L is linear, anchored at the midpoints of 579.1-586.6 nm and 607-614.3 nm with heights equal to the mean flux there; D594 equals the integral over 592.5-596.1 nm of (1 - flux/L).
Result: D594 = 0.12 nm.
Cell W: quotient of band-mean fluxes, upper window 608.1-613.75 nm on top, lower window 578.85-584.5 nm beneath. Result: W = 0.97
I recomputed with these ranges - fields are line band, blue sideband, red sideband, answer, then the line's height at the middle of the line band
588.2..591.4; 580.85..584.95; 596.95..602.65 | 0.09 mag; 37.6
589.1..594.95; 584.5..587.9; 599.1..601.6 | 0.02 mag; 37.2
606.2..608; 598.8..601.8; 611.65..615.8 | -0.02 mag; 36.6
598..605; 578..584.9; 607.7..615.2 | 0.02 mag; 37.3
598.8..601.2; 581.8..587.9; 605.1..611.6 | 0.02 mag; 37.7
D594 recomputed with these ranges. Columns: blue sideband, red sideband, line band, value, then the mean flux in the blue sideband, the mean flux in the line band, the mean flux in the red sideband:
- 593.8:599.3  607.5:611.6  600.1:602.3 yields 0.074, 36.5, 35.5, 37.2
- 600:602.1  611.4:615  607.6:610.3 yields -0.100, 35.5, 37.6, 36.7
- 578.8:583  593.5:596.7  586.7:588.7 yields -0.105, 38.1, 39.2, 36.3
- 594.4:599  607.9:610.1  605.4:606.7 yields 0.043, 36.1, 36.2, 37.8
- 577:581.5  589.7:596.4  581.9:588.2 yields -0.246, 37.1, 38.4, 36.8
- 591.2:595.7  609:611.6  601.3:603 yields 0.070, 36.9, 35.6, 37.2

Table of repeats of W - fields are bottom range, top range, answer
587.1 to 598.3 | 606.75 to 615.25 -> 1.03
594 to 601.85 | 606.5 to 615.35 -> 1.02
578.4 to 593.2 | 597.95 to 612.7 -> 1.00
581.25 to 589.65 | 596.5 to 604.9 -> 0.99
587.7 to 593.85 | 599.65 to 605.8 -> 1.01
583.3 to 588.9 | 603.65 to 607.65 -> 0.99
